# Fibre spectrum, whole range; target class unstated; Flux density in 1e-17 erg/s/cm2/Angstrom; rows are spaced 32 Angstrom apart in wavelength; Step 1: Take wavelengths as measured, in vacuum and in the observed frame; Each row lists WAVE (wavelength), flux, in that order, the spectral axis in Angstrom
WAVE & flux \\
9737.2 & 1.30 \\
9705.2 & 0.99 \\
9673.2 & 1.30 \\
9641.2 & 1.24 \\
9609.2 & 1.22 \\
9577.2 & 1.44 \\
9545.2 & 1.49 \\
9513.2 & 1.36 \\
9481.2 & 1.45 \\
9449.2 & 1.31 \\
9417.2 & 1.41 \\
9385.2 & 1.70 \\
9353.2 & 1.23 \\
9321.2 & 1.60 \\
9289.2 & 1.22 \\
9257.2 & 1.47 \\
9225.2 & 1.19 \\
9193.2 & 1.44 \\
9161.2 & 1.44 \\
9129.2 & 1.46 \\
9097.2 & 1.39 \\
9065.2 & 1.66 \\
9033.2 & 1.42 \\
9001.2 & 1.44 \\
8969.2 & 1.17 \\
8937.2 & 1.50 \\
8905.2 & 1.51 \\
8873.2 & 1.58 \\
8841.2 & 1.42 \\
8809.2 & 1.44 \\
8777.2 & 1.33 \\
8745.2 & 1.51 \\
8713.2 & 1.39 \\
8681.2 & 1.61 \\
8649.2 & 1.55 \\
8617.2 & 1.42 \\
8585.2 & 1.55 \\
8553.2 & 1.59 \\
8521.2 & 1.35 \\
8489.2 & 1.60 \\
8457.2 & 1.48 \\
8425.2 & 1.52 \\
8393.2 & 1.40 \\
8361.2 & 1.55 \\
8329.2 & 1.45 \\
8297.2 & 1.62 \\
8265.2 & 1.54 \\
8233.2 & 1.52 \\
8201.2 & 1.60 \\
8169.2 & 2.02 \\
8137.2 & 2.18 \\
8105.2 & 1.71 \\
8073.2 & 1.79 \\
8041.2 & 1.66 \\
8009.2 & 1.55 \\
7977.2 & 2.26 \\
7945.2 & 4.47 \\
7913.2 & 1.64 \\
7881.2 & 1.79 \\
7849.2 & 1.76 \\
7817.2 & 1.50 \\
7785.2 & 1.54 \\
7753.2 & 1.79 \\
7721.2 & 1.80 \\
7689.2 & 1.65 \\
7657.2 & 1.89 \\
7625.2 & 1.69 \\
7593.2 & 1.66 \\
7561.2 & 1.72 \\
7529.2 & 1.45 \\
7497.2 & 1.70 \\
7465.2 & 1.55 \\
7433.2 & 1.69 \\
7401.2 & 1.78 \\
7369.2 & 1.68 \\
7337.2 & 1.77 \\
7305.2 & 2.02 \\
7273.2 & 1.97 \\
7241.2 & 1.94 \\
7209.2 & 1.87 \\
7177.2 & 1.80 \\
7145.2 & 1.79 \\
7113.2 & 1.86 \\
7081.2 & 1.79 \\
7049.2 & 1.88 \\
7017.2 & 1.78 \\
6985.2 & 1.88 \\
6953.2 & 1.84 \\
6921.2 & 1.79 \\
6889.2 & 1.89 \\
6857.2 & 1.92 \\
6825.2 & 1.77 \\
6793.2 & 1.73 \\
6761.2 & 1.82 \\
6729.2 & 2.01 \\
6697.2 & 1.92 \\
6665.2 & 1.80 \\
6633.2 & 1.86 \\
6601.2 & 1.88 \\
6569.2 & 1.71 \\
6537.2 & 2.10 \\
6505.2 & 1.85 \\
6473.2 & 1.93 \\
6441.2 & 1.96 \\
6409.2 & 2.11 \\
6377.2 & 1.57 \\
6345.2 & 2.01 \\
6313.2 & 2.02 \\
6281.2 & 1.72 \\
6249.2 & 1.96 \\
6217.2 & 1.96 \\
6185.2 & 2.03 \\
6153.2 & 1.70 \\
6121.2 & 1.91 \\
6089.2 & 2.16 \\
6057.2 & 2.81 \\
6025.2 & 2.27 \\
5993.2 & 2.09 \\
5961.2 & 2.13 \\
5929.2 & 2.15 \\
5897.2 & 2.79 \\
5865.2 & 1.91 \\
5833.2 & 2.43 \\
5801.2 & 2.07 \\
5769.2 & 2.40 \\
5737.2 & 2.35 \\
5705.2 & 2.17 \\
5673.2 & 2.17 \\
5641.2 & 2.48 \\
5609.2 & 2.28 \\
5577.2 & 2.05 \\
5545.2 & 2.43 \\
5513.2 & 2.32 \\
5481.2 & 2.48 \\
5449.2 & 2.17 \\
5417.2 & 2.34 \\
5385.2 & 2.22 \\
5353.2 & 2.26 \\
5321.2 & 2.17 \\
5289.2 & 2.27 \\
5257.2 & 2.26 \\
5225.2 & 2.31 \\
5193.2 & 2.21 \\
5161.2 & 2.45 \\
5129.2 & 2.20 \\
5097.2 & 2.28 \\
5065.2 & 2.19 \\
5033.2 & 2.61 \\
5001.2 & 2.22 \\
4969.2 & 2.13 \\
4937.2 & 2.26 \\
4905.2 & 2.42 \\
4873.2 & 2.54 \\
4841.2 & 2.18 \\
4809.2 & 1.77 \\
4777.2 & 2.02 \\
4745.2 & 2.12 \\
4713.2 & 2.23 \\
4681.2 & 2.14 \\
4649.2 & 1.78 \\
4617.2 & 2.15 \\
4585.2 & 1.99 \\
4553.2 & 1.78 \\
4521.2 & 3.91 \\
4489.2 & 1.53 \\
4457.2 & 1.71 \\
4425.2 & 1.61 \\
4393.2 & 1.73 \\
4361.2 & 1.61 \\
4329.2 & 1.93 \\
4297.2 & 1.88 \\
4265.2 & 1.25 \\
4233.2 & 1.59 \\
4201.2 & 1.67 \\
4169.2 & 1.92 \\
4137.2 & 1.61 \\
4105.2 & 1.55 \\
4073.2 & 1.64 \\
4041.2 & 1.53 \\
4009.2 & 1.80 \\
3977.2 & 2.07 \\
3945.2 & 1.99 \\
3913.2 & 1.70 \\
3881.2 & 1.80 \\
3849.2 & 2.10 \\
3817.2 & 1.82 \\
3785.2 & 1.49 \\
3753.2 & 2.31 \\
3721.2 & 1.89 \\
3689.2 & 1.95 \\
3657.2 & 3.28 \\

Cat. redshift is 0.212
